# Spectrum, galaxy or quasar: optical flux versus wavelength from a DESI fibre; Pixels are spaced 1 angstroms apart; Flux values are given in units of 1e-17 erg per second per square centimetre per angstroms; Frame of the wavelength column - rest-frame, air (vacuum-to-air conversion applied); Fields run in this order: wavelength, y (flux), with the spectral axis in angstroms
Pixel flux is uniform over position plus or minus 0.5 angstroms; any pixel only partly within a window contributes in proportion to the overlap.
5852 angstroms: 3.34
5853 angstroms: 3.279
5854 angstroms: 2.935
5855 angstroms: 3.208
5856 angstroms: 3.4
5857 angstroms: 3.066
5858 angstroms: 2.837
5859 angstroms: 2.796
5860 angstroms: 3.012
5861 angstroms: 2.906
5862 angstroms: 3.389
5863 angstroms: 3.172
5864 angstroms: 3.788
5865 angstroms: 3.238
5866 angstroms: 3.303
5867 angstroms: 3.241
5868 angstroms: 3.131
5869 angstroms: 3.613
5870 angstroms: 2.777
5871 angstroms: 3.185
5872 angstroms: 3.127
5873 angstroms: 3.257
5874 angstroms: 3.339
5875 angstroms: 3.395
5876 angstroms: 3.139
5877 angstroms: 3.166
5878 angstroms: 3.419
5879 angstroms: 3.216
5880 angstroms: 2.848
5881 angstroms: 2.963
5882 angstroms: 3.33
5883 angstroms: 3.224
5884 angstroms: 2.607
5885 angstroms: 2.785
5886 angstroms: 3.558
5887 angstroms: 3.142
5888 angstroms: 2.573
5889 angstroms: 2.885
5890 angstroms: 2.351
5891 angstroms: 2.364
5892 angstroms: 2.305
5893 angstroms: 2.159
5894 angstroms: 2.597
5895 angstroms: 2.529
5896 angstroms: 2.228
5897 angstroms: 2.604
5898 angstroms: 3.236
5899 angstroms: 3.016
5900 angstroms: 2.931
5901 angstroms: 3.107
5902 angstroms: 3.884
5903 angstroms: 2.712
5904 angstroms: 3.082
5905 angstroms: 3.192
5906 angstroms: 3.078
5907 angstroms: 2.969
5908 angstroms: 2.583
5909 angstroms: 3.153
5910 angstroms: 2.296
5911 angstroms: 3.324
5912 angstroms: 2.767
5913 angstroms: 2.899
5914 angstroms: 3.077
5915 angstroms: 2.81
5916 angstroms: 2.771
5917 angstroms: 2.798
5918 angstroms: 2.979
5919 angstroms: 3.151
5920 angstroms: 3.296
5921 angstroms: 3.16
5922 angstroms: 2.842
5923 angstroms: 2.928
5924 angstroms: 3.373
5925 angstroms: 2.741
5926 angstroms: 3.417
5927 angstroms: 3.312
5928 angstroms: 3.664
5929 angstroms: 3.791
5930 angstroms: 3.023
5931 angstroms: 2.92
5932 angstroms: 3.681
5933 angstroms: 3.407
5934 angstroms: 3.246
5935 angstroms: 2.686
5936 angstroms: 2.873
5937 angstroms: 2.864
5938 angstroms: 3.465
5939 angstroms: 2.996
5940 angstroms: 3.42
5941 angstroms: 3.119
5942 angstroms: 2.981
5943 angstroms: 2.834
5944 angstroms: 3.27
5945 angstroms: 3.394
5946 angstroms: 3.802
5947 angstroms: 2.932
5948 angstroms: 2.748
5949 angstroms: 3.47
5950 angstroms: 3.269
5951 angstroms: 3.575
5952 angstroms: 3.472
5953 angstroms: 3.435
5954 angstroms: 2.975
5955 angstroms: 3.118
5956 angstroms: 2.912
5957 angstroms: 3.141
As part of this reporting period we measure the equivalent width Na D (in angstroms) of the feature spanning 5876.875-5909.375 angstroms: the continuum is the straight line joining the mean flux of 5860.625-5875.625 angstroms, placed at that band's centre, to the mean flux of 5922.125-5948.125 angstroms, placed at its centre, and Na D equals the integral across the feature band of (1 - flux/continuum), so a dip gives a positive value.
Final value 3.4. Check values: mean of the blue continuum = 3.26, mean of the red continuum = 3.19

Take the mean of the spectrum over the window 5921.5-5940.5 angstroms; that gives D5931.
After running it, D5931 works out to 3.19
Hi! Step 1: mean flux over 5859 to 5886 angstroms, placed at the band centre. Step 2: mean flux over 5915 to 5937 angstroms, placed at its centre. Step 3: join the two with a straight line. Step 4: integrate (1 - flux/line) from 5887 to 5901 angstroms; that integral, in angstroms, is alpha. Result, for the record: 2.31 angstroms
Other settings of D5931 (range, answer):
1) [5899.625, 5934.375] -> 3.1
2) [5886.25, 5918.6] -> 2.83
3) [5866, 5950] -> 3.05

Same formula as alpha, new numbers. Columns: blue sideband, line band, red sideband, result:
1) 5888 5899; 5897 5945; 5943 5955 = -3.04 angstroms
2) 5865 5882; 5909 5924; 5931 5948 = 1.04 angstroms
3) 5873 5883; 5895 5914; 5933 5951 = 1.47 angstroms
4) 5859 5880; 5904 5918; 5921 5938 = 1.24 angstroms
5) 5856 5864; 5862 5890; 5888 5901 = -2.70 angstroms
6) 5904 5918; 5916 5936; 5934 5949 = -0.99 angstroms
